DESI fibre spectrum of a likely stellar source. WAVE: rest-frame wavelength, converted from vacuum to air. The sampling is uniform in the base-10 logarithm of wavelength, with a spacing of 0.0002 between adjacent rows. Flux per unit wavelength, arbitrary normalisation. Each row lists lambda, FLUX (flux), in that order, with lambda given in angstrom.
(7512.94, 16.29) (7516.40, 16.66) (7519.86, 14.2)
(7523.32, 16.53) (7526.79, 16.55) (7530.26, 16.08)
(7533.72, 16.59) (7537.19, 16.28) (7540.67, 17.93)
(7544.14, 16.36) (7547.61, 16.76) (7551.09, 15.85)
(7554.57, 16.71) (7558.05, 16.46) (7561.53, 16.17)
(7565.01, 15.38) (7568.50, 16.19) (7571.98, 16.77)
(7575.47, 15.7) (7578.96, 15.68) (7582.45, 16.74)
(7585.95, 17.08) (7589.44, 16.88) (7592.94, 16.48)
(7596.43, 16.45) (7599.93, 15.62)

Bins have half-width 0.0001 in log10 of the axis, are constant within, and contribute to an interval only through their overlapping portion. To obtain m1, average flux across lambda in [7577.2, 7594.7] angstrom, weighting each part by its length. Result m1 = 16.6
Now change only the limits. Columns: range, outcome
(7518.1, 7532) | 15.9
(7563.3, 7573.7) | 16.1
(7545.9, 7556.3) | 16.4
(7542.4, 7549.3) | 16.6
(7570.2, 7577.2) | 16.2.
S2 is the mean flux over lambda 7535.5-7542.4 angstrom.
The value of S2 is 17.1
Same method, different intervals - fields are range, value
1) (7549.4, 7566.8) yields 16.1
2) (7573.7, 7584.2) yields 16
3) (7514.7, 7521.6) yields 15.4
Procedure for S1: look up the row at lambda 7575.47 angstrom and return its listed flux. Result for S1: 15.7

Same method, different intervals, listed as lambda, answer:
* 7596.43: 16.45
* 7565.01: 15.38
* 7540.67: 17.93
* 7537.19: 16.28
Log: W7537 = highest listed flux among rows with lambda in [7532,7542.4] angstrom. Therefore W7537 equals 17.93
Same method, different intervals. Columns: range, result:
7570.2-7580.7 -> 16.77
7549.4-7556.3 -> 16.71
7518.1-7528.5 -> 16.55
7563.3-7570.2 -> 16.19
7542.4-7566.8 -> 16.76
